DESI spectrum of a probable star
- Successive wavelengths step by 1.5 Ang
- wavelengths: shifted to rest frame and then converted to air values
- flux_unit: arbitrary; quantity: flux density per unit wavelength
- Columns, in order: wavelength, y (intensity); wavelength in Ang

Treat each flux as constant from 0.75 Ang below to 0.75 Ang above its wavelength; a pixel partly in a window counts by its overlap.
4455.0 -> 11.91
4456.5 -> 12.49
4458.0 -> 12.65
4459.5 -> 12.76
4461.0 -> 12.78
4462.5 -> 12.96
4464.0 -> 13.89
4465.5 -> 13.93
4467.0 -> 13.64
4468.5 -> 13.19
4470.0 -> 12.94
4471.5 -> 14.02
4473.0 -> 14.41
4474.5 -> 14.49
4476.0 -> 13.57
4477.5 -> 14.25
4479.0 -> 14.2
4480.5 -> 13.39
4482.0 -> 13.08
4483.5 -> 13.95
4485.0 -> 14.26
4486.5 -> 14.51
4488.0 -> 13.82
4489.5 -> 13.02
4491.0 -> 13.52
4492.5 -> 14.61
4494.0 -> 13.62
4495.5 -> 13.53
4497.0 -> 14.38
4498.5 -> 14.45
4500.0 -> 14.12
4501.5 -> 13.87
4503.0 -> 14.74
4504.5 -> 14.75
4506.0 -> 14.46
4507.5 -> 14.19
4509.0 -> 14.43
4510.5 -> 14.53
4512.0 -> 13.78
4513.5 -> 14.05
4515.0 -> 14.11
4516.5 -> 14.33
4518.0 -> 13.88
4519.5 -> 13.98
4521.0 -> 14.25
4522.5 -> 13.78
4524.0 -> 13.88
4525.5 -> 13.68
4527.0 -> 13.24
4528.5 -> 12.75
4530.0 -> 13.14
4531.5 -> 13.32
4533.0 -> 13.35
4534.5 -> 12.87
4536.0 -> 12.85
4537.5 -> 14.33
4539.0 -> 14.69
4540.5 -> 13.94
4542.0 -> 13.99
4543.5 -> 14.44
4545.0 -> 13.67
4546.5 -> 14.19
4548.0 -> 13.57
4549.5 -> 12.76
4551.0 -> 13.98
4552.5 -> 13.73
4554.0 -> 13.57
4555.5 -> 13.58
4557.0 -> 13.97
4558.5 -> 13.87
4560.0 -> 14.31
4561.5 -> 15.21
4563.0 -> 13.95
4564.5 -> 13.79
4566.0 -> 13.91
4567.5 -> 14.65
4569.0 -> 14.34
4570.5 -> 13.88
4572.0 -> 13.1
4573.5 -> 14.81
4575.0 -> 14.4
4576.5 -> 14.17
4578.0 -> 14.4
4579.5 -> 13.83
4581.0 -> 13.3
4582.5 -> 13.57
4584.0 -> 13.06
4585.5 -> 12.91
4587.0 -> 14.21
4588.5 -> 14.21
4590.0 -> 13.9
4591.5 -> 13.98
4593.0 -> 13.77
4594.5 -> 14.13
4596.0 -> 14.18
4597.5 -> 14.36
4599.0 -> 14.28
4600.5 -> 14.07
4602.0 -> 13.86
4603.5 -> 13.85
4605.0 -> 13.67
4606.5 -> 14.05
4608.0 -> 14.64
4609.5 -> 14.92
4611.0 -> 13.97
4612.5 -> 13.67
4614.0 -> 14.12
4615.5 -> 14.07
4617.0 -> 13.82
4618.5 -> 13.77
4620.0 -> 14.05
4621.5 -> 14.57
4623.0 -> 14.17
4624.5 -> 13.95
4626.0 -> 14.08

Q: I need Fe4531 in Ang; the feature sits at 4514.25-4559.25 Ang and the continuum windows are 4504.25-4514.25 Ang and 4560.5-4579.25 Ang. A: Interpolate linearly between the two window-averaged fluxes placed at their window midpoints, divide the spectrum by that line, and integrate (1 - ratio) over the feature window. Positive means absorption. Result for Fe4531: 1.67 Ang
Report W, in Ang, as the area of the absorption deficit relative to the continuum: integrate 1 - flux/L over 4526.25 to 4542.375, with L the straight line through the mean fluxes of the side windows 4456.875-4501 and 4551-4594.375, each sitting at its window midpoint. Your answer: 0.4 Ang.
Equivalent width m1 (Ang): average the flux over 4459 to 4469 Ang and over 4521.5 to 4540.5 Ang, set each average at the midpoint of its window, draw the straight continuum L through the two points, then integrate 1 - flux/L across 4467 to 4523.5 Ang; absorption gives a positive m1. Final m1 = -2.49 Ang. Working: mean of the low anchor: 13.3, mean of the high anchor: 13.5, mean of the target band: 14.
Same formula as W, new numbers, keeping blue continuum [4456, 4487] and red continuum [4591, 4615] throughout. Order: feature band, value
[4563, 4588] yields 0.2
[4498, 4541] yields -0.5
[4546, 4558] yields 0.2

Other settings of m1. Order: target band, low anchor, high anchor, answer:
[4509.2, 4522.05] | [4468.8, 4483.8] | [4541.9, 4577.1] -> -0.21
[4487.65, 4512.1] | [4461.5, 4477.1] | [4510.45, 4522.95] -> -0.33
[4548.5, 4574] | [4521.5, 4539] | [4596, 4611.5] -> -0.37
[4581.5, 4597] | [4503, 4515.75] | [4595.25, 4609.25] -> 0.40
